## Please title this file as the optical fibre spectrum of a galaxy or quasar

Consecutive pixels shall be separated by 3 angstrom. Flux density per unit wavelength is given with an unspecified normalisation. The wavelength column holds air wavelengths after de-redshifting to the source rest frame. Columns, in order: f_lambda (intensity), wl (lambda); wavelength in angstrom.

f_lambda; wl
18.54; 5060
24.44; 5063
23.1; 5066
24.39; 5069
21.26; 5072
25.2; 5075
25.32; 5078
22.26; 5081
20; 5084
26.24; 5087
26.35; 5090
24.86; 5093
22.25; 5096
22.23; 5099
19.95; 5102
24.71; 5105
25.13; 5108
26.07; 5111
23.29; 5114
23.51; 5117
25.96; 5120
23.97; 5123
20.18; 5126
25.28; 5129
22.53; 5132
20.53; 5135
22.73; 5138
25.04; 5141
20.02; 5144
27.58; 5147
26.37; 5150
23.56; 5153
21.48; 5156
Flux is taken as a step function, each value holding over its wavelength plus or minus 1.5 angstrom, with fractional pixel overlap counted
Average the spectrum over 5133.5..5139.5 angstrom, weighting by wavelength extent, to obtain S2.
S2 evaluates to 21.6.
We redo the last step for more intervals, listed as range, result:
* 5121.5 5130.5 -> 23.1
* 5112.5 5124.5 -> 24.2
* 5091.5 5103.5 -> 22.3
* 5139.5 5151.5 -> 24.8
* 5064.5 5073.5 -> 22.9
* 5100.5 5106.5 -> 22.3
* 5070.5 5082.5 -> 23.5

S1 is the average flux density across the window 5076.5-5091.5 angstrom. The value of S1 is 24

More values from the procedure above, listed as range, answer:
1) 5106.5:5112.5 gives 25.6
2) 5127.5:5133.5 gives 23.9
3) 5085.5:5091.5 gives 26.3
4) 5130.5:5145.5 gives 22.2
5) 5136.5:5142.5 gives 23.9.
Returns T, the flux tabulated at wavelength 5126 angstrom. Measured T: 20.18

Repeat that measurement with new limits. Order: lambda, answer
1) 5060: 18.54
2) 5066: 23.1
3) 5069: 24.39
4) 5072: 21.26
